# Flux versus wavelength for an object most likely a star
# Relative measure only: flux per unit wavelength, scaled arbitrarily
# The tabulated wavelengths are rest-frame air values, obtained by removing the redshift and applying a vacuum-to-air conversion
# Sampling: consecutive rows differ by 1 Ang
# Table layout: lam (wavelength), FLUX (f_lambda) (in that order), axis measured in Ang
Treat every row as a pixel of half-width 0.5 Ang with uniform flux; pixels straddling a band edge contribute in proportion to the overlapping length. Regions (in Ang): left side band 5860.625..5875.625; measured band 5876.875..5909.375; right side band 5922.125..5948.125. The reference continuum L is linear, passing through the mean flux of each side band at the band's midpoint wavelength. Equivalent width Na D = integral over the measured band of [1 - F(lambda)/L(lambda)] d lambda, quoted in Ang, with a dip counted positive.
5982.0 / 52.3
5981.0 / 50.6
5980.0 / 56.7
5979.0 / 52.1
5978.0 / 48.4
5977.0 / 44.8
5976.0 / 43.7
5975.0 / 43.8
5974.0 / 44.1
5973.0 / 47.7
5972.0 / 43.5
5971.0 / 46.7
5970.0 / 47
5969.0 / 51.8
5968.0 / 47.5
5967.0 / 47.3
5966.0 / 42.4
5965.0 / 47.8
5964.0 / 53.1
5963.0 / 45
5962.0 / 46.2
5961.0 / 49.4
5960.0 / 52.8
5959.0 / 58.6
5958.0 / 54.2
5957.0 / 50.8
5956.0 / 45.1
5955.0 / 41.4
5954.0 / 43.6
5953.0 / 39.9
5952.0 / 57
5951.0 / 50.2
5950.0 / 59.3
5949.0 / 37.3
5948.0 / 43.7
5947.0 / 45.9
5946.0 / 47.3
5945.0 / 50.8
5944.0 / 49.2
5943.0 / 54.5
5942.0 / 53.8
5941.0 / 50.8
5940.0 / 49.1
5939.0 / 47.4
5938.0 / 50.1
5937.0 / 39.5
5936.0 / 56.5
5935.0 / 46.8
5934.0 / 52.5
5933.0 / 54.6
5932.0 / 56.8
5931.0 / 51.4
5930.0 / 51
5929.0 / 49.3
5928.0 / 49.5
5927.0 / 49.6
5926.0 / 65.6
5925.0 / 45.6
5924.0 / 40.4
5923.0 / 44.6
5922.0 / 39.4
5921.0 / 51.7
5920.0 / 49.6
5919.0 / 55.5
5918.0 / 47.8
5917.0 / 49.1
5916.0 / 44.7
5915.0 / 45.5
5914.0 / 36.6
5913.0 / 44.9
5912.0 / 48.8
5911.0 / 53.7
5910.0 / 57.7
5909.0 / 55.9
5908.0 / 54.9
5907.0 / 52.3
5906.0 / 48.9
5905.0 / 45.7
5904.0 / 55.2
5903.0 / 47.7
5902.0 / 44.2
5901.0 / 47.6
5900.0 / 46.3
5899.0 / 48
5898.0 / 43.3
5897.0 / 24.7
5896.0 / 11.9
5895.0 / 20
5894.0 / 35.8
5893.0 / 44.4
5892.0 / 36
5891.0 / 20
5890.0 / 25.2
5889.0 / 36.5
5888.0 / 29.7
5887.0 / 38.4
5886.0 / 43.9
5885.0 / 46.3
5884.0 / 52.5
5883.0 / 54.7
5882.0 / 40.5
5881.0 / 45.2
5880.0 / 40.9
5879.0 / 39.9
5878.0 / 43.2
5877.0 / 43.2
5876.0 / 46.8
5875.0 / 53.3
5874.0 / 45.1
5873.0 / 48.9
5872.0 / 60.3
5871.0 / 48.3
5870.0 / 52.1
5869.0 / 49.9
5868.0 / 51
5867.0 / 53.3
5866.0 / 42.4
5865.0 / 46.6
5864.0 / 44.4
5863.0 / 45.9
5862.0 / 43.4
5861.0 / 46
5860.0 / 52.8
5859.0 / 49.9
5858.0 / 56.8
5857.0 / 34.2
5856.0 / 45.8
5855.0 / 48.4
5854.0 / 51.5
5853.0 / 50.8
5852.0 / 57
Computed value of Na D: 5.24 Ang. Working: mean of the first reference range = 48.7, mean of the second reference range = 49.8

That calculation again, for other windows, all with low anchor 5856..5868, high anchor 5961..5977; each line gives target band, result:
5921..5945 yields -1.68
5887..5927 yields 2.84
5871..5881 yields 0.02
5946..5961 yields -0.62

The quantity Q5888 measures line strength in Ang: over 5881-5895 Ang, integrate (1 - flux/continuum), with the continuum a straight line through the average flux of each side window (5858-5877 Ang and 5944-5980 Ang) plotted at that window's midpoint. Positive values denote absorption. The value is 3.0 Ang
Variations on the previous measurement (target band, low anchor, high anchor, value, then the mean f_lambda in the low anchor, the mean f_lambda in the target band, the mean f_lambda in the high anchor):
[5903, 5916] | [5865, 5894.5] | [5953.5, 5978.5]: -1.35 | 43.8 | 49.7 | 47.5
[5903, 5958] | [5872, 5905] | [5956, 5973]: -4.89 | 41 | 49.3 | 48.9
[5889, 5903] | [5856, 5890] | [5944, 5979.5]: 3.45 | 45.9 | 35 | 47.7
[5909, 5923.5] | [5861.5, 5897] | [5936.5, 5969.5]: -0.90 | 42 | 48.1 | 48.6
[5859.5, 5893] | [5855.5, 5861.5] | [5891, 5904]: -1.03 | 47.6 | 44.4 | 37.5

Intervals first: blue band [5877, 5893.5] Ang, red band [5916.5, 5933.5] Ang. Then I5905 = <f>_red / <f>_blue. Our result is 1.25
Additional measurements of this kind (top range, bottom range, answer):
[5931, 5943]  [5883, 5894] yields 1.34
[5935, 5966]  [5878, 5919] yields 1.14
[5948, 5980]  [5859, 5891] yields 1.06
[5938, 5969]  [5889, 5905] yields 1.32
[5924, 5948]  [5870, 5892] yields 1.17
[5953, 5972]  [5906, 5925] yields 0.99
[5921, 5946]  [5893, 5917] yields 1.13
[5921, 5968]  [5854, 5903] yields 1.14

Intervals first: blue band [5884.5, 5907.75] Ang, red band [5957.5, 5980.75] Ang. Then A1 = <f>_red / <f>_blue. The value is 1.2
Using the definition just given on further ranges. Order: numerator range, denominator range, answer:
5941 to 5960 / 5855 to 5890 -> 1.07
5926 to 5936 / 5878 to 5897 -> 1.43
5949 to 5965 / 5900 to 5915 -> 1.00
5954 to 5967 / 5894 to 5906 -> 1.22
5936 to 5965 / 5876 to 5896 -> 1.28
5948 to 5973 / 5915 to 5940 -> 0.97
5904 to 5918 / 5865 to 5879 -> 1.01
